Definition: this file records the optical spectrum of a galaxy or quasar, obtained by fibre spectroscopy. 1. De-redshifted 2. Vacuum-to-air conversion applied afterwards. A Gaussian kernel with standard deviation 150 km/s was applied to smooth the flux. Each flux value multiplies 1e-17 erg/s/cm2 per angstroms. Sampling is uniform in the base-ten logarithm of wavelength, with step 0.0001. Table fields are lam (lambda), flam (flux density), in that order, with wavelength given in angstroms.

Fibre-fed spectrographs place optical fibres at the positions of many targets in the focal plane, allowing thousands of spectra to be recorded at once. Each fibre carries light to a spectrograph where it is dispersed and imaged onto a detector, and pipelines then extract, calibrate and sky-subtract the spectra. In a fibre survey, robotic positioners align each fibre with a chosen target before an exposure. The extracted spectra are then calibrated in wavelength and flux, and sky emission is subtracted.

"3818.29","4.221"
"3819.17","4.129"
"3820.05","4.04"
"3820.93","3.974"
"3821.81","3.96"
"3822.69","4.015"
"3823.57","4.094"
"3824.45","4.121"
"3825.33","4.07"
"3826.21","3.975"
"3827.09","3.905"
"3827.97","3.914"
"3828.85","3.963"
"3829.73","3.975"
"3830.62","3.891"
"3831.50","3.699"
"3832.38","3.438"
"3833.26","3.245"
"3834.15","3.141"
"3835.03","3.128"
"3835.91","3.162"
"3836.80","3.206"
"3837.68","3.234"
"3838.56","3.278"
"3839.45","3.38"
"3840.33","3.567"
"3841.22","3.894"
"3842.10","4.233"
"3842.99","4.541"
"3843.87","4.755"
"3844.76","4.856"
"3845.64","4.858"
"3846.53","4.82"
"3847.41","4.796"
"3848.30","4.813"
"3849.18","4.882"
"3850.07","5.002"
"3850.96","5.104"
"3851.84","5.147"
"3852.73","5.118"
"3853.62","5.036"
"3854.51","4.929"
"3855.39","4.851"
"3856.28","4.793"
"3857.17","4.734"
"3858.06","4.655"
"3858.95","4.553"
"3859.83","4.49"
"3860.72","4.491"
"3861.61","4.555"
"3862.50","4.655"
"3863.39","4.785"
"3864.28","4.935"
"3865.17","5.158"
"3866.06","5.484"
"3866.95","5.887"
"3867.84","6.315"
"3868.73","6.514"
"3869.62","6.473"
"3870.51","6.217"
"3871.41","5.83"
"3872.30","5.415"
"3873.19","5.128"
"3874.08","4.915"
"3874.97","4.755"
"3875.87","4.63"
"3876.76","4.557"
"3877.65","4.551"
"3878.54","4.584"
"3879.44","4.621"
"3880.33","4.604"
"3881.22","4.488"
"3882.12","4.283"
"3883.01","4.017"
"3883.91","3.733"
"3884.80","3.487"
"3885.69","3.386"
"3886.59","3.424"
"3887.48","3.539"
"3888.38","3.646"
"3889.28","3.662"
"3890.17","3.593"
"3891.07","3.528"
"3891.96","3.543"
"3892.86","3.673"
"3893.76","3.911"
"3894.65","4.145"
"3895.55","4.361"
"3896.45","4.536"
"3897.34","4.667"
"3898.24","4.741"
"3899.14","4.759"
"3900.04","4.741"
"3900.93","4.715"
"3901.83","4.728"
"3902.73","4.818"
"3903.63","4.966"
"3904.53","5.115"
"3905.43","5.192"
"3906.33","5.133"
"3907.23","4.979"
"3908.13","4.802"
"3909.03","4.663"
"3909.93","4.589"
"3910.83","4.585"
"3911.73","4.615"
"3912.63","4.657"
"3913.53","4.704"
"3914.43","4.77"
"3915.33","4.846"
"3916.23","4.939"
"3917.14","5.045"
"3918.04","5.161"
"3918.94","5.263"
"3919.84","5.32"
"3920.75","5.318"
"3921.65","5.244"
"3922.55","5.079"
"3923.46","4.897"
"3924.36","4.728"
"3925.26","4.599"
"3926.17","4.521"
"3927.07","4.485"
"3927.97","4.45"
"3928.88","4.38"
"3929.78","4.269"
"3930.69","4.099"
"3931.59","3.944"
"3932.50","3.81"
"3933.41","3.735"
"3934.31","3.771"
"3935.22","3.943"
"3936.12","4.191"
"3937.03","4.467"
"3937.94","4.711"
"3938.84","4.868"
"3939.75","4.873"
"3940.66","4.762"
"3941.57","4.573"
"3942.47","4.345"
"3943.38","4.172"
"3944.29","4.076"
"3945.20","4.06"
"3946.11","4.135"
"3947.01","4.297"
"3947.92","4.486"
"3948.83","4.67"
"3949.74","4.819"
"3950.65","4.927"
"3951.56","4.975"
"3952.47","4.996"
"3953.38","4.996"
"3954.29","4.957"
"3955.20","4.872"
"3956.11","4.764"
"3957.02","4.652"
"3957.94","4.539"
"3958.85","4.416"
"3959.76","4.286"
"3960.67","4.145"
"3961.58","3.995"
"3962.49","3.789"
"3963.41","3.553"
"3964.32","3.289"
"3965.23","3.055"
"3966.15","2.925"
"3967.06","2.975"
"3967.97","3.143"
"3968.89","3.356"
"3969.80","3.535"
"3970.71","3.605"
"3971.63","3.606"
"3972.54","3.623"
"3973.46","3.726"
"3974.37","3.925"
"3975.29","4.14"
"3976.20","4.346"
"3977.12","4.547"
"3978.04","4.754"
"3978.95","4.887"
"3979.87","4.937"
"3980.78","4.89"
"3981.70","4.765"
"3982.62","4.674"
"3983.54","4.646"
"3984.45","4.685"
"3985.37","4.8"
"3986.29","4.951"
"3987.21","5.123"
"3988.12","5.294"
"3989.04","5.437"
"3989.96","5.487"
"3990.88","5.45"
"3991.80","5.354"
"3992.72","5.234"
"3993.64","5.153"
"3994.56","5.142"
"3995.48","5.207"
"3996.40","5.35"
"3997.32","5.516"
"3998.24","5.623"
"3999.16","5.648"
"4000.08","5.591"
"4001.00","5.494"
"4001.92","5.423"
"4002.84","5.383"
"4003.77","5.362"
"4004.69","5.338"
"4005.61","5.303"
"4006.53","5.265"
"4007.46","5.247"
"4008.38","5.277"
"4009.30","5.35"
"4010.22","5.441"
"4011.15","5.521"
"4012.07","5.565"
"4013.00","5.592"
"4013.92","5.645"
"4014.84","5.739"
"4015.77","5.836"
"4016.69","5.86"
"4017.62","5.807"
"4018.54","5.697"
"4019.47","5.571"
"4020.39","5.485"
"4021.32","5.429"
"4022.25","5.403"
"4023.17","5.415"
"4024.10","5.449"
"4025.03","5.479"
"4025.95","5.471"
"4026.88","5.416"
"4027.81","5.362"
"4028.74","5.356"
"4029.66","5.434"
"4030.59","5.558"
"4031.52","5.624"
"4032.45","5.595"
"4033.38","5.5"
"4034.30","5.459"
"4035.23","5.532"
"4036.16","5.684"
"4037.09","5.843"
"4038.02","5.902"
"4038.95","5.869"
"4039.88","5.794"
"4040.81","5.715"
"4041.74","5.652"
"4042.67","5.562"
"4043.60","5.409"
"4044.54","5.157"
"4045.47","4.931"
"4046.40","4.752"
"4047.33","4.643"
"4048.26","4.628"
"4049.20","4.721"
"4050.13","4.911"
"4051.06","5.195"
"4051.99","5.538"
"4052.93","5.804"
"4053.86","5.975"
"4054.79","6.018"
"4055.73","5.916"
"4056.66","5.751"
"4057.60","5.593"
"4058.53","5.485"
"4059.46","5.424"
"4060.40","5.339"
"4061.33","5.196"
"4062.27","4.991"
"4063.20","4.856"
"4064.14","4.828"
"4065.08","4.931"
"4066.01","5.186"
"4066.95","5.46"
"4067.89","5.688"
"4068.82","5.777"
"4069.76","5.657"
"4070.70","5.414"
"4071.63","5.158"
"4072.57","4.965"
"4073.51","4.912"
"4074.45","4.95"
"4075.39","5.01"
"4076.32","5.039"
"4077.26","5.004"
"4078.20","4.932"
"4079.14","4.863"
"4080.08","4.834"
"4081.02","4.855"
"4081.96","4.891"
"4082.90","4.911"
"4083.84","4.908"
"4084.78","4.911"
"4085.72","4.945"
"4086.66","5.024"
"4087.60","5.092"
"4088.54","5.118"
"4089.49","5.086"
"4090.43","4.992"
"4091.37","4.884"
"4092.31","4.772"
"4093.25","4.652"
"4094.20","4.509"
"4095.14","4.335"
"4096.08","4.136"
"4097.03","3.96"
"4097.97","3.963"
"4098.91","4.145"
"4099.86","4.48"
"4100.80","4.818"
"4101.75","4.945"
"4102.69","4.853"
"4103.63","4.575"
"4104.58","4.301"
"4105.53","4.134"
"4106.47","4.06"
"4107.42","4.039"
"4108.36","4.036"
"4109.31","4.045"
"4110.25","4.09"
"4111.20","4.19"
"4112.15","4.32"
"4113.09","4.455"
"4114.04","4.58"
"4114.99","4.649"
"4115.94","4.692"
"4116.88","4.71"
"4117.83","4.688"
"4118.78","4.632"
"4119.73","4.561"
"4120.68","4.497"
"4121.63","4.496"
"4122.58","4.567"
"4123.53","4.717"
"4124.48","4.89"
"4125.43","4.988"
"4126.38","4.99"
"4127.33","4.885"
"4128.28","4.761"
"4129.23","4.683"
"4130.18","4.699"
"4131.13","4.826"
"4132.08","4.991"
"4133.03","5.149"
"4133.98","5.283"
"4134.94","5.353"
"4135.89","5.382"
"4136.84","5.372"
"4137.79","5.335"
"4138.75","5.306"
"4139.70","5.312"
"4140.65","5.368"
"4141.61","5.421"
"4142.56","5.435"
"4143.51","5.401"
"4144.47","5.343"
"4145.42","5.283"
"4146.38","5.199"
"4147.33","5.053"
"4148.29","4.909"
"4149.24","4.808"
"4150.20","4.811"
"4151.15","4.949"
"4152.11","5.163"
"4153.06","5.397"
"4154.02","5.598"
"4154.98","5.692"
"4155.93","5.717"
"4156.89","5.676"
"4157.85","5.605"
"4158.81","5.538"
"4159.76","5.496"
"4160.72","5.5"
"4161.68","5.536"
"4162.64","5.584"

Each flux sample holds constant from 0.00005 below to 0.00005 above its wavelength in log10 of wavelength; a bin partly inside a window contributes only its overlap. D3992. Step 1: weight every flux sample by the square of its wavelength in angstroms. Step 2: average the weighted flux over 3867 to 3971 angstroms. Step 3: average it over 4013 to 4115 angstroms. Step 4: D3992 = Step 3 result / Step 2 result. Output 1.22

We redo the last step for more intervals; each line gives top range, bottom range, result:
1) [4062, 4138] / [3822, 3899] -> 1.23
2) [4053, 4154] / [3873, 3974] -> 1.24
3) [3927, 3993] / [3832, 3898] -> 1.03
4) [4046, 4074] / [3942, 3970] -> 1.34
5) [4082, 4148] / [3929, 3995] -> 1.17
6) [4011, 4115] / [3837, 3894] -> 1.23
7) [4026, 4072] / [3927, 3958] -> 1.28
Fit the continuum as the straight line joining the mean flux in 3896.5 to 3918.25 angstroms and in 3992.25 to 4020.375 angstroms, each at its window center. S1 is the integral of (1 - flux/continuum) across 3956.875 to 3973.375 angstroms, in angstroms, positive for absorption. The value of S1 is 4.8 angstroms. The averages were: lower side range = 4.82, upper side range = 5.47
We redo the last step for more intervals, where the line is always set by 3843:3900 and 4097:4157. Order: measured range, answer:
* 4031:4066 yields -4.4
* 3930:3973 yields 5.1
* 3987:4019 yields -4.7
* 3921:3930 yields 0.0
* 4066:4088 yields -1.3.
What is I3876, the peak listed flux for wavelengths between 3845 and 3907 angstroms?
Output 6.514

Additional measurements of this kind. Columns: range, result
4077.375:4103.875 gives 5.118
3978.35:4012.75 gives 5.648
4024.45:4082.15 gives 6.018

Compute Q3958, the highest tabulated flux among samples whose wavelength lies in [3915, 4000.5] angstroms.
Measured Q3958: 5.648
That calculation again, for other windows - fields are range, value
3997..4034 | 5.86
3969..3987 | 4.951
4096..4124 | 4.945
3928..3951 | 4.927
